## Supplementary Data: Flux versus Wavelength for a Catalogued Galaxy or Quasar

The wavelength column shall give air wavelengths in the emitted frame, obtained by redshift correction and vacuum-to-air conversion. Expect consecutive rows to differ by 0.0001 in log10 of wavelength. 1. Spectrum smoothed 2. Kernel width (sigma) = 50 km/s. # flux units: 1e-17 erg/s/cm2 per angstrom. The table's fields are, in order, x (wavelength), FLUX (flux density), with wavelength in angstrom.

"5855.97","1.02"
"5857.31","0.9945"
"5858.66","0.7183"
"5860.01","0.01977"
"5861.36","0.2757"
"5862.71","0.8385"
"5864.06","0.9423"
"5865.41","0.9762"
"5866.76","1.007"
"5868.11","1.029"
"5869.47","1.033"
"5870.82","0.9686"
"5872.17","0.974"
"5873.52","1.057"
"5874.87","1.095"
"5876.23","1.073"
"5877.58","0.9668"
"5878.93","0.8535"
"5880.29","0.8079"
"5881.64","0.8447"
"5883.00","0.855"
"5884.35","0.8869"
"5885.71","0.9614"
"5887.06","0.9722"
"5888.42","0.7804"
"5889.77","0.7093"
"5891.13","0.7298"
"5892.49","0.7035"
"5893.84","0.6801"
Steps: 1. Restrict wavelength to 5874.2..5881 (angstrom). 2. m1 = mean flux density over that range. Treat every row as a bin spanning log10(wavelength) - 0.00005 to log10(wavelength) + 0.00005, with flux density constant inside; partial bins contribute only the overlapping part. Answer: 0.958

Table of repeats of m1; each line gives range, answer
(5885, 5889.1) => 0.905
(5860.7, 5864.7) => 0.685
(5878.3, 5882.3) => 0.835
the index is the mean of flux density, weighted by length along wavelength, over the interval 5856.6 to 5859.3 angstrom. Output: 0.863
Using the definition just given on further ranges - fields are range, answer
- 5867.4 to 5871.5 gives 1.01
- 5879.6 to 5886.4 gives 0.871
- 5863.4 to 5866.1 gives 0.96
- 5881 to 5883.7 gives 0.85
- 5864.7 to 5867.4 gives 0.991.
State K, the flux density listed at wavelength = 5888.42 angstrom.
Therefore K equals 0.7804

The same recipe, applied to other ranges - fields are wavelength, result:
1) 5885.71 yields 0.9614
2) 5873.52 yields 1.057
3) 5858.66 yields 0.7183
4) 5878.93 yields 0.8535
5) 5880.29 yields 0.8079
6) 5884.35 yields 0.8869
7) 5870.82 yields 0.9686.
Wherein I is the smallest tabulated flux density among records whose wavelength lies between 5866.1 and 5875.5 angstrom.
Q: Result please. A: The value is 0.9686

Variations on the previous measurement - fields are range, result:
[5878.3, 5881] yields 0.8079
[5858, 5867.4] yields 0.01977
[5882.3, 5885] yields 0.855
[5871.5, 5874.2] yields 0.974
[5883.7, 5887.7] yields 0.8869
